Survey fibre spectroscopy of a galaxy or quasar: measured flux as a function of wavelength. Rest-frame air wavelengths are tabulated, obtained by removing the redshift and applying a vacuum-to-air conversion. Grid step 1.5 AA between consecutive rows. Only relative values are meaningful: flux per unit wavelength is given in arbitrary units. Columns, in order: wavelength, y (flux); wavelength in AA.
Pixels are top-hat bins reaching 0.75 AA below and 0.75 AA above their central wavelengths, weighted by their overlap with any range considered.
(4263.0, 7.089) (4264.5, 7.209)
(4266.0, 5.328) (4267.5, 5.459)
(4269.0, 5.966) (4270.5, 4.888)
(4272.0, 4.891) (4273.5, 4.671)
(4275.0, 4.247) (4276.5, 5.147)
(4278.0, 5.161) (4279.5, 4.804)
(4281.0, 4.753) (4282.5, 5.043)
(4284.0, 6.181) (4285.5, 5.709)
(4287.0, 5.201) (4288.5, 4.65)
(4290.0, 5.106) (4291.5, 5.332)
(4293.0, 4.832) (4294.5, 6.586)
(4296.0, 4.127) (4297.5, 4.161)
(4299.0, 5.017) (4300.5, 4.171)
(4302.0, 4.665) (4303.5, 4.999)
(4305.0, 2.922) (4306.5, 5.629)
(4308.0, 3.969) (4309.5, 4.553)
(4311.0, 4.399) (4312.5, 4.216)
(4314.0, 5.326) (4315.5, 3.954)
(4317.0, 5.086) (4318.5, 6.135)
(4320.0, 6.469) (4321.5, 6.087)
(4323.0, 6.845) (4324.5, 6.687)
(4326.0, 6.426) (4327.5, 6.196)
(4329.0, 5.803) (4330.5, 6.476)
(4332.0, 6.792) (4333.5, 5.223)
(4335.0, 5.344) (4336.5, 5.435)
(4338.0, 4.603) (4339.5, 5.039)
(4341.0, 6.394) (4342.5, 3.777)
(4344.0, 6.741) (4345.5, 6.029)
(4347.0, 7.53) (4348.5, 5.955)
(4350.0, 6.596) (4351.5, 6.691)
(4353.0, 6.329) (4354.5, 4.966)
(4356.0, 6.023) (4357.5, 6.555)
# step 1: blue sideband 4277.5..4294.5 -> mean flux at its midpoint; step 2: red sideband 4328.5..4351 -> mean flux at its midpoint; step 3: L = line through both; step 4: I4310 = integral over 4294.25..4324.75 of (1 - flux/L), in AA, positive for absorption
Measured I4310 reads 2.9 AA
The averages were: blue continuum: 5.22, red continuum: 5.86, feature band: 5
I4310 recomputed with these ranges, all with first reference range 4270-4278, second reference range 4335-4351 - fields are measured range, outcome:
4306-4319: 1.4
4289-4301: 0.4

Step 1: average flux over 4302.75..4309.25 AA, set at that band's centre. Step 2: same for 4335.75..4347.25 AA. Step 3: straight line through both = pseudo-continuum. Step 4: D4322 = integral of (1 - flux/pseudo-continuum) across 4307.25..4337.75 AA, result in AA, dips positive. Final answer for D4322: -3.58 AA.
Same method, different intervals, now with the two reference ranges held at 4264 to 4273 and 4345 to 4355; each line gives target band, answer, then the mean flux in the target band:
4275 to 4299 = 2.7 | 5.09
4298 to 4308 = 2.3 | 4.51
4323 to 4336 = 0.0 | 6.15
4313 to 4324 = 0.6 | 5.69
